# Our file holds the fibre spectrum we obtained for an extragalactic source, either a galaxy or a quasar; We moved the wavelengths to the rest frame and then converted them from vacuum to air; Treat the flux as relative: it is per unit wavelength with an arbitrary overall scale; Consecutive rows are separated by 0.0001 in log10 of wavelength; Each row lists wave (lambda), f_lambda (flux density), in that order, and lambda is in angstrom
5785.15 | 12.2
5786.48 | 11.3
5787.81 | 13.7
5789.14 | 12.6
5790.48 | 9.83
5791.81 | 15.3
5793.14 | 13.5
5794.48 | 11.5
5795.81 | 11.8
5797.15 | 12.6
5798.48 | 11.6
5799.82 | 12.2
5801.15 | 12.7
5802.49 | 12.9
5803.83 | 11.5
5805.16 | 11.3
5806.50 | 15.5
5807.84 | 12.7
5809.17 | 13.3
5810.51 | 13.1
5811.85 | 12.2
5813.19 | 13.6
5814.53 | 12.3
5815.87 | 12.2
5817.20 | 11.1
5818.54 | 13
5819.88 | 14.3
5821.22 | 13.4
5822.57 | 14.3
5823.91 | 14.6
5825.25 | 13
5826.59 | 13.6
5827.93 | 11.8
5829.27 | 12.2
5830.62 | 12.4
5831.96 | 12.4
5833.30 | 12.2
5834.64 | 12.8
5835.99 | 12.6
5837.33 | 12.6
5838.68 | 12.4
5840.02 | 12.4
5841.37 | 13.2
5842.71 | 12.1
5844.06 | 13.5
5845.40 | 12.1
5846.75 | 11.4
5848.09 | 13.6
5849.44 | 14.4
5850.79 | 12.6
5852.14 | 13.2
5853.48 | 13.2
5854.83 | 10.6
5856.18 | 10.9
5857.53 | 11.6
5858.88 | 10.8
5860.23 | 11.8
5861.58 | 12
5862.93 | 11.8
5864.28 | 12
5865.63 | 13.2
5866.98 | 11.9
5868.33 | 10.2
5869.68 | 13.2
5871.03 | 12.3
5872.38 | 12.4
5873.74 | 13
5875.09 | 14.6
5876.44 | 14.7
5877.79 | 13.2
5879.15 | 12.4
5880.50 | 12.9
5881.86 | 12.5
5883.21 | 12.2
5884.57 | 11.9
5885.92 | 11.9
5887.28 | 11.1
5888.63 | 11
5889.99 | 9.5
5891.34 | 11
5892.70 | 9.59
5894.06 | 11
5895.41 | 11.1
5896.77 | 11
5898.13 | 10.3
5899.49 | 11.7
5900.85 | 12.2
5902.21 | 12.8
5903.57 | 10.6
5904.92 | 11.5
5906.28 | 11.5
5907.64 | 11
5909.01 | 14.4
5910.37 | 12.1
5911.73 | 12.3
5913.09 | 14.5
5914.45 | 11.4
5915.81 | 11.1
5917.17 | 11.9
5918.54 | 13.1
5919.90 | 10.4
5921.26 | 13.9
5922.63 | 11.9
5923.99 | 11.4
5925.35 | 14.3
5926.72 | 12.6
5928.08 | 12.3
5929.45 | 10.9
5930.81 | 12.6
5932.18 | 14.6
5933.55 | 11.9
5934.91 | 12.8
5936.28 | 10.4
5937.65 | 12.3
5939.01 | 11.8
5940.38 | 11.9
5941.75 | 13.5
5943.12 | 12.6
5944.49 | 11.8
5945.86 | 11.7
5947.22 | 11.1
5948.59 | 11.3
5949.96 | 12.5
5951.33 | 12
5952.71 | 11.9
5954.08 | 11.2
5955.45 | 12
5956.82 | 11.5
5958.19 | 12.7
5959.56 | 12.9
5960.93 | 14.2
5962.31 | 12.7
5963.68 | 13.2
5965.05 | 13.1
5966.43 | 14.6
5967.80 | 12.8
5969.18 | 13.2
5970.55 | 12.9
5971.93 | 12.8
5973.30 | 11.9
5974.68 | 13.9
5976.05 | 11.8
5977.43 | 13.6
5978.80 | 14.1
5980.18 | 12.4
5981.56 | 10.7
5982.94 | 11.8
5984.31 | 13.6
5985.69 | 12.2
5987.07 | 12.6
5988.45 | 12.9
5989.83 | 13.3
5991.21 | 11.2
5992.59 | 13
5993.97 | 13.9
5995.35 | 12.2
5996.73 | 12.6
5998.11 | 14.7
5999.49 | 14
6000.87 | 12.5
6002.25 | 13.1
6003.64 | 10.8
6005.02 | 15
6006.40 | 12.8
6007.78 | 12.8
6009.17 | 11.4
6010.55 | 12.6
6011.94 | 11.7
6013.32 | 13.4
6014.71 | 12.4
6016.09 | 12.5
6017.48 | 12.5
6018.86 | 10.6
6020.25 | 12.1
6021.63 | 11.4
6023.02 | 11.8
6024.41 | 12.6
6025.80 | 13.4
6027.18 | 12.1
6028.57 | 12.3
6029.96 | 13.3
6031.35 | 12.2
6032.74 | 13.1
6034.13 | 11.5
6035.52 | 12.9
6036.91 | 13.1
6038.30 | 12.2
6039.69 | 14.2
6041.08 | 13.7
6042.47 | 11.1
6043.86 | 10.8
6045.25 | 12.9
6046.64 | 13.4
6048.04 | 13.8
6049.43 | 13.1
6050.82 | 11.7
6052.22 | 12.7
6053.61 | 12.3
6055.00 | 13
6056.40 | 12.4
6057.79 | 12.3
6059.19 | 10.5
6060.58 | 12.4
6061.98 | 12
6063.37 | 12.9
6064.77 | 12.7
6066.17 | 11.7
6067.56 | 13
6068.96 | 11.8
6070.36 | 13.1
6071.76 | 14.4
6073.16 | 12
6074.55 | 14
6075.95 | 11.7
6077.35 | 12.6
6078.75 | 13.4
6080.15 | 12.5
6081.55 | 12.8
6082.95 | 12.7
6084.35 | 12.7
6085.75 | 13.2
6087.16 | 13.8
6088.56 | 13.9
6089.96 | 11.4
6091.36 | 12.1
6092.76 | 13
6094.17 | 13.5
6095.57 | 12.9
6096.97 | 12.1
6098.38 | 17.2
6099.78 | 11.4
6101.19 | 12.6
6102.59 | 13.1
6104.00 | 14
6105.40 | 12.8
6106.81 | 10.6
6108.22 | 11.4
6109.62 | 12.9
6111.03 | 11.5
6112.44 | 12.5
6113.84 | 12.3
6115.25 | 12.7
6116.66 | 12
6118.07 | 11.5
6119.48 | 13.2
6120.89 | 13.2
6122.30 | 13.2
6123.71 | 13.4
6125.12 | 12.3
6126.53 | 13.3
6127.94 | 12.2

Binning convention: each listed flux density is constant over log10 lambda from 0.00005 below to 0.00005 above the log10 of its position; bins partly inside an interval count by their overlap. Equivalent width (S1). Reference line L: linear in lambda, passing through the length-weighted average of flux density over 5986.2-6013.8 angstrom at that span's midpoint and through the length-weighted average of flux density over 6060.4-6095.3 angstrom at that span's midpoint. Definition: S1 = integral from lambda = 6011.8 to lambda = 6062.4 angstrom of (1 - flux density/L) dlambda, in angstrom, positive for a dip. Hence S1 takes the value 1.47 angstrom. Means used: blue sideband 12.8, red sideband 12.8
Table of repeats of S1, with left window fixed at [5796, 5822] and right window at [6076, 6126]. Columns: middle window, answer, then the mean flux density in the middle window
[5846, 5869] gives 1.1 angstrom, 12.1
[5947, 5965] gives 0.6 angstrom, 12.3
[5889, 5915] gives 2.4 angstrom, 11.5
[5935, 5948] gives 0.8 angstrom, 11.9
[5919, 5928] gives 0.2 angstrom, 12.4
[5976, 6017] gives 0.0 angstrom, 12.7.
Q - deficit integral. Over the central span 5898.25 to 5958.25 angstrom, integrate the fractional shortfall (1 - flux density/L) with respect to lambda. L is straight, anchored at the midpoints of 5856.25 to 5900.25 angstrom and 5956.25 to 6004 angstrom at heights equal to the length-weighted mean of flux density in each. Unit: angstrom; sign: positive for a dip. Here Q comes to 1.1 angstrom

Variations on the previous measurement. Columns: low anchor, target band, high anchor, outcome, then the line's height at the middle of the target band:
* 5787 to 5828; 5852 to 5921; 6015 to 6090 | 4.36 angstrom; 12.7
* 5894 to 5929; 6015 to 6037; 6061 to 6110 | 0.37 angstrom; 12.5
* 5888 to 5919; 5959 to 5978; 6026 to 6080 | -1.73 angstrom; 12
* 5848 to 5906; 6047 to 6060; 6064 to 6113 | 0.19 angstrom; 12.6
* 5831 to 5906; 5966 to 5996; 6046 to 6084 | -0.92 angstrom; 12.4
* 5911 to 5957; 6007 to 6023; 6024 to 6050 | 0.62 angstrom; 12.6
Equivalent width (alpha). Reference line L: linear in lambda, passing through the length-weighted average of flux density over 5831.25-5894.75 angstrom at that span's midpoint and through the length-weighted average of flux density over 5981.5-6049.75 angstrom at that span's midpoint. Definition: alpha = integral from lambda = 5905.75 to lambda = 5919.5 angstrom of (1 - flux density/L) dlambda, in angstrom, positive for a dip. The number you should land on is 0.0 angstrom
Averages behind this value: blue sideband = 12.2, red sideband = 12.6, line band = 12.3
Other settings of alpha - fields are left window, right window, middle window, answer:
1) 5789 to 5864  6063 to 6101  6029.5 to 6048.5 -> 0.20 angstrom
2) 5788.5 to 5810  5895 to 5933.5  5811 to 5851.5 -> -1.23 angstrom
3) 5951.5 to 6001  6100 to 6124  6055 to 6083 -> 0.06 angstrom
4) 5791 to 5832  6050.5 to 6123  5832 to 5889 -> 1.78 angstrom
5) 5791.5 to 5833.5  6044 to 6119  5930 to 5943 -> 0.32 angstrom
